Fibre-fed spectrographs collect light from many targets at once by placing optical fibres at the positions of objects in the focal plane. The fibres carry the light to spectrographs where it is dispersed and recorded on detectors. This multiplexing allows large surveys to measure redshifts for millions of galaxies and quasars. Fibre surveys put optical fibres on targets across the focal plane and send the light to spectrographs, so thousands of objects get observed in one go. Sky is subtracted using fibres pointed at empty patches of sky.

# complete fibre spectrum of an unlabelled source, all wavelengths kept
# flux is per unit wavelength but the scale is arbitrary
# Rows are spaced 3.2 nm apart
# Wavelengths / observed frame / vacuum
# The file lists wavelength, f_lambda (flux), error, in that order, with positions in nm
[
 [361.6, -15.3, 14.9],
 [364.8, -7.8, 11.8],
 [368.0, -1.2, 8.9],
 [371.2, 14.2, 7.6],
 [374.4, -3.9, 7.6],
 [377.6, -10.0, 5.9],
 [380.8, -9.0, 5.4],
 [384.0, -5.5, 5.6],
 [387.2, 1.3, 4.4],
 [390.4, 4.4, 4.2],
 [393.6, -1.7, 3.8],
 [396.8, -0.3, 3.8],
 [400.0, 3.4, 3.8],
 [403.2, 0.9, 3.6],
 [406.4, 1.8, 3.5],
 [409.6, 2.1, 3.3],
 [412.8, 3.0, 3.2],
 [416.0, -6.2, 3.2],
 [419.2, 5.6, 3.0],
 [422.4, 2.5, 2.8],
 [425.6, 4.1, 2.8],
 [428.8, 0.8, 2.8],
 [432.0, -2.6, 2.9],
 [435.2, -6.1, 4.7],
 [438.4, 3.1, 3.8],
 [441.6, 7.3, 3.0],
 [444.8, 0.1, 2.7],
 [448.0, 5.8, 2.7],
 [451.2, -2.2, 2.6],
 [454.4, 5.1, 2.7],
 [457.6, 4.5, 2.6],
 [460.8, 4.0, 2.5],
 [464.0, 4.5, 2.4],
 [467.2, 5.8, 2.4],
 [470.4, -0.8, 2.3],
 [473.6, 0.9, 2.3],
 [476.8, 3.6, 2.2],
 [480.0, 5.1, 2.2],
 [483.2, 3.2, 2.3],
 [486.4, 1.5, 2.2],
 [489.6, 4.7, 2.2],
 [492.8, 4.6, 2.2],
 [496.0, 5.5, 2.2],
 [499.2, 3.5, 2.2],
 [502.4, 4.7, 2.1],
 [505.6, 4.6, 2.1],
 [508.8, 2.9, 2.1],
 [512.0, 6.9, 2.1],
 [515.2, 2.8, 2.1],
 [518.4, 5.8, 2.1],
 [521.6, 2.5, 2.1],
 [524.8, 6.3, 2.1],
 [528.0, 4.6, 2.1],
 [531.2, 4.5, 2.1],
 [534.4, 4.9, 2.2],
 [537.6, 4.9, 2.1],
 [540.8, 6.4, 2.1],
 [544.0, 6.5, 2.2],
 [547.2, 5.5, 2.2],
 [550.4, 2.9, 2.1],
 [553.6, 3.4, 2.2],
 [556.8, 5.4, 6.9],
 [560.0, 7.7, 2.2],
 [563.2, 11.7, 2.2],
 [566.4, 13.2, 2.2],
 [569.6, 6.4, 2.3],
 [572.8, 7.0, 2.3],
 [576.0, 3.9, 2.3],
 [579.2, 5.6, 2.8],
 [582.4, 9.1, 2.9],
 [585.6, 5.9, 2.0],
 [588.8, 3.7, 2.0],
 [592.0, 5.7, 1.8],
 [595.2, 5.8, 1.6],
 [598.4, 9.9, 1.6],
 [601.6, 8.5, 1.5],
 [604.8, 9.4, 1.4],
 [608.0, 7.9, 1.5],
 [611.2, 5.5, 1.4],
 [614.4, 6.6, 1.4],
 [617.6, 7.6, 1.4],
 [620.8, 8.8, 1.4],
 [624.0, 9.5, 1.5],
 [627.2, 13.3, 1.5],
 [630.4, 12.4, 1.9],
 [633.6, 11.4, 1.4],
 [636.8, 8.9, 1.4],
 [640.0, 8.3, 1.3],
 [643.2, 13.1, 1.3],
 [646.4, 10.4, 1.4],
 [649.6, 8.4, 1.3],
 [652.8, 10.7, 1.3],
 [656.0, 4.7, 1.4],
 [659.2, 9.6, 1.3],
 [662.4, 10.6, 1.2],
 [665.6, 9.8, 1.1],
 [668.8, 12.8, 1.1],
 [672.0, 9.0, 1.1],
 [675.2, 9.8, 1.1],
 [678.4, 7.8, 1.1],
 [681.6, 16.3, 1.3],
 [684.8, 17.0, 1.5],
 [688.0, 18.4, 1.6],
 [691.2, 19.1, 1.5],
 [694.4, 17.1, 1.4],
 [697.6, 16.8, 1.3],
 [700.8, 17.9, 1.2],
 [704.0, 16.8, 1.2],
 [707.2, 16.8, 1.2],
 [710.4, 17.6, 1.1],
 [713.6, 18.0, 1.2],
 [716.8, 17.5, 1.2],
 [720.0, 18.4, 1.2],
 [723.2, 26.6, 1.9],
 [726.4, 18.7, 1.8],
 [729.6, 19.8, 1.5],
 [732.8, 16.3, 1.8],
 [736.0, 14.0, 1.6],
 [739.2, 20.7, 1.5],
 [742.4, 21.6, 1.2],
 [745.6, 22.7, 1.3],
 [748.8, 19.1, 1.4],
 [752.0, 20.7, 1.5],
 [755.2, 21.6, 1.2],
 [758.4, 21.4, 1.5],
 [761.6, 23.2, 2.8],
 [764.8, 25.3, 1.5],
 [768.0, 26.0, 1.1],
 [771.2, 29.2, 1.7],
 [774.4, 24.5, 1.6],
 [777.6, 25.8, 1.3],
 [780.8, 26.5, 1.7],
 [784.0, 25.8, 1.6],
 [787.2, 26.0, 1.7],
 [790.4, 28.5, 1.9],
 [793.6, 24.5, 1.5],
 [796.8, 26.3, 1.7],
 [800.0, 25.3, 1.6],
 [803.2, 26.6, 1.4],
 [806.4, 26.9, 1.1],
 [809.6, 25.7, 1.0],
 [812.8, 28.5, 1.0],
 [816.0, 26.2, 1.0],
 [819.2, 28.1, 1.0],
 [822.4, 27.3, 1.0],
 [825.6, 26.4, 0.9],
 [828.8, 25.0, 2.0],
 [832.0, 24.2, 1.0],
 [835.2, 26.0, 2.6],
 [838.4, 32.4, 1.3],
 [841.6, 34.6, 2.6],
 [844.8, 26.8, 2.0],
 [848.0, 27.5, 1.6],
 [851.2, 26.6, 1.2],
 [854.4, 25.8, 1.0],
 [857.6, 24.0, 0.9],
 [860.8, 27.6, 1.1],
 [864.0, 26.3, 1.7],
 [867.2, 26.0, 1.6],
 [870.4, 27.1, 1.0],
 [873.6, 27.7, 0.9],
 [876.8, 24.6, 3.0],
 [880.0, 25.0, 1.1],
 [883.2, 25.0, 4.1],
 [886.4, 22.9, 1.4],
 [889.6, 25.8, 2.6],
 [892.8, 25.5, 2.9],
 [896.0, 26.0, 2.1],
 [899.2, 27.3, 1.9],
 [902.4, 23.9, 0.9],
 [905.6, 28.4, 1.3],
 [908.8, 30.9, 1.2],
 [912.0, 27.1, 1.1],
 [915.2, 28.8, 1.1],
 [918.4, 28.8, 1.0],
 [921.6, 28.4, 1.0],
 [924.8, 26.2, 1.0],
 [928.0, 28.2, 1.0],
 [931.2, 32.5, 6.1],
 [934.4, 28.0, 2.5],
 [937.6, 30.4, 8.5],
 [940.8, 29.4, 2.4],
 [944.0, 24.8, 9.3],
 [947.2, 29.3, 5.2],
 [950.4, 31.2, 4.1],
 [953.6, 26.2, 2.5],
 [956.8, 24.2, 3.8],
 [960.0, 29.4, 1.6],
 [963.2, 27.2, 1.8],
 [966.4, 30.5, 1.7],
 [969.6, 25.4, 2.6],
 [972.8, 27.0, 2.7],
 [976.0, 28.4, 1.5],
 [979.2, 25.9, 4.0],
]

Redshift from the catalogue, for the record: 0.710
